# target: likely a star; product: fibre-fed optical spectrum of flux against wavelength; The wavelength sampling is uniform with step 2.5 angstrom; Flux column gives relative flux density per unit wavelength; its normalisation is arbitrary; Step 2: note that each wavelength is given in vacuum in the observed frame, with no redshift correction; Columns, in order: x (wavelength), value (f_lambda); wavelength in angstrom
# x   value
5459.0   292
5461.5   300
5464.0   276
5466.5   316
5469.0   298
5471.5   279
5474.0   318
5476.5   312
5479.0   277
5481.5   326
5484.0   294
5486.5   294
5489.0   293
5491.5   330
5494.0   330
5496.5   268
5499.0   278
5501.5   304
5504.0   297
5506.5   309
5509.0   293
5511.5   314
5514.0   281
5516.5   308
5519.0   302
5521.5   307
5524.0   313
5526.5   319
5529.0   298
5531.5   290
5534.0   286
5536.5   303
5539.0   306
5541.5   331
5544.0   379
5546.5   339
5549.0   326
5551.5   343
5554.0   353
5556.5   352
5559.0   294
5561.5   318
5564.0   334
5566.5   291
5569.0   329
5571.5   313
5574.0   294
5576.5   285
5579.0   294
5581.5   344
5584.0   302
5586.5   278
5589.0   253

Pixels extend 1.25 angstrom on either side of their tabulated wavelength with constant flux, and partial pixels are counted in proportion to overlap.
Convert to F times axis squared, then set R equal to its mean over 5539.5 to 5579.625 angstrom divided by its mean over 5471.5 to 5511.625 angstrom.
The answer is 1.10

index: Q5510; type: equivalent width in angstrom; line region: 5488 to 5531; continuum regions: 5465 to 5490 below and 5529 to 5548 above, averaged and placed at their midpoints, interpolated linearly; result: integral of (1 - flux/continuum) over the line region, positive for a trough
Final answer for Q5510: 1.0 angstrom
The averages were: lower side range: 301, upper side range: 318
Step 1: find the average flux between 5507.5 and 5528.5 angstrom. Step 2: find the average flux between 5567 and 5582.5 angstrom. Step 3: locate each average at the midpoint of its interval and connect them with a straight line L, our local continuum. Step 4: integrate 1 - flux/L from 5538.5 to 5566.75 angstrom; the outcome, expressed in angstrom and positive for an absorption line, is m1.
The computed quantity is -2.4 angstrom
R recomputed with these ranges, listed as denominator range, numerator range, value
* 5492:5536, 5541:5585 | 1.10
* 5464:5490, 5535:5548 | 1.13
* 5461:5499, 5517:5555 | 1.09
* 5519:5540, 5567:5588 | 1.02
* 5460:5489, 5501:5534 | 1.03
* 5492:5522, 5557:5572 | 1.07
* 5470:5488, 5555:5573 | 1.10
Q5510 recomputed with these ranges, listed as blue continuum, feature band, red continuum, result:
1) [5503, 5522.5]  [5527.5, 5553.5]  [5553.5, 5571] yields -0.6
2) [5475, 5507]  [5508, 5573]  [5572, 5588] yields -3.5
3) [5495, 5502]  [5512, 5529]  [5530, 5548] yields -0.1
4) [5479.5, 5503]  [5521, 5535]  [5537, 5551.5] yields 1.0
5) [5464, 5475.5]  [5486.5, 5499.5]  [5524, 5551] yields 0.2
